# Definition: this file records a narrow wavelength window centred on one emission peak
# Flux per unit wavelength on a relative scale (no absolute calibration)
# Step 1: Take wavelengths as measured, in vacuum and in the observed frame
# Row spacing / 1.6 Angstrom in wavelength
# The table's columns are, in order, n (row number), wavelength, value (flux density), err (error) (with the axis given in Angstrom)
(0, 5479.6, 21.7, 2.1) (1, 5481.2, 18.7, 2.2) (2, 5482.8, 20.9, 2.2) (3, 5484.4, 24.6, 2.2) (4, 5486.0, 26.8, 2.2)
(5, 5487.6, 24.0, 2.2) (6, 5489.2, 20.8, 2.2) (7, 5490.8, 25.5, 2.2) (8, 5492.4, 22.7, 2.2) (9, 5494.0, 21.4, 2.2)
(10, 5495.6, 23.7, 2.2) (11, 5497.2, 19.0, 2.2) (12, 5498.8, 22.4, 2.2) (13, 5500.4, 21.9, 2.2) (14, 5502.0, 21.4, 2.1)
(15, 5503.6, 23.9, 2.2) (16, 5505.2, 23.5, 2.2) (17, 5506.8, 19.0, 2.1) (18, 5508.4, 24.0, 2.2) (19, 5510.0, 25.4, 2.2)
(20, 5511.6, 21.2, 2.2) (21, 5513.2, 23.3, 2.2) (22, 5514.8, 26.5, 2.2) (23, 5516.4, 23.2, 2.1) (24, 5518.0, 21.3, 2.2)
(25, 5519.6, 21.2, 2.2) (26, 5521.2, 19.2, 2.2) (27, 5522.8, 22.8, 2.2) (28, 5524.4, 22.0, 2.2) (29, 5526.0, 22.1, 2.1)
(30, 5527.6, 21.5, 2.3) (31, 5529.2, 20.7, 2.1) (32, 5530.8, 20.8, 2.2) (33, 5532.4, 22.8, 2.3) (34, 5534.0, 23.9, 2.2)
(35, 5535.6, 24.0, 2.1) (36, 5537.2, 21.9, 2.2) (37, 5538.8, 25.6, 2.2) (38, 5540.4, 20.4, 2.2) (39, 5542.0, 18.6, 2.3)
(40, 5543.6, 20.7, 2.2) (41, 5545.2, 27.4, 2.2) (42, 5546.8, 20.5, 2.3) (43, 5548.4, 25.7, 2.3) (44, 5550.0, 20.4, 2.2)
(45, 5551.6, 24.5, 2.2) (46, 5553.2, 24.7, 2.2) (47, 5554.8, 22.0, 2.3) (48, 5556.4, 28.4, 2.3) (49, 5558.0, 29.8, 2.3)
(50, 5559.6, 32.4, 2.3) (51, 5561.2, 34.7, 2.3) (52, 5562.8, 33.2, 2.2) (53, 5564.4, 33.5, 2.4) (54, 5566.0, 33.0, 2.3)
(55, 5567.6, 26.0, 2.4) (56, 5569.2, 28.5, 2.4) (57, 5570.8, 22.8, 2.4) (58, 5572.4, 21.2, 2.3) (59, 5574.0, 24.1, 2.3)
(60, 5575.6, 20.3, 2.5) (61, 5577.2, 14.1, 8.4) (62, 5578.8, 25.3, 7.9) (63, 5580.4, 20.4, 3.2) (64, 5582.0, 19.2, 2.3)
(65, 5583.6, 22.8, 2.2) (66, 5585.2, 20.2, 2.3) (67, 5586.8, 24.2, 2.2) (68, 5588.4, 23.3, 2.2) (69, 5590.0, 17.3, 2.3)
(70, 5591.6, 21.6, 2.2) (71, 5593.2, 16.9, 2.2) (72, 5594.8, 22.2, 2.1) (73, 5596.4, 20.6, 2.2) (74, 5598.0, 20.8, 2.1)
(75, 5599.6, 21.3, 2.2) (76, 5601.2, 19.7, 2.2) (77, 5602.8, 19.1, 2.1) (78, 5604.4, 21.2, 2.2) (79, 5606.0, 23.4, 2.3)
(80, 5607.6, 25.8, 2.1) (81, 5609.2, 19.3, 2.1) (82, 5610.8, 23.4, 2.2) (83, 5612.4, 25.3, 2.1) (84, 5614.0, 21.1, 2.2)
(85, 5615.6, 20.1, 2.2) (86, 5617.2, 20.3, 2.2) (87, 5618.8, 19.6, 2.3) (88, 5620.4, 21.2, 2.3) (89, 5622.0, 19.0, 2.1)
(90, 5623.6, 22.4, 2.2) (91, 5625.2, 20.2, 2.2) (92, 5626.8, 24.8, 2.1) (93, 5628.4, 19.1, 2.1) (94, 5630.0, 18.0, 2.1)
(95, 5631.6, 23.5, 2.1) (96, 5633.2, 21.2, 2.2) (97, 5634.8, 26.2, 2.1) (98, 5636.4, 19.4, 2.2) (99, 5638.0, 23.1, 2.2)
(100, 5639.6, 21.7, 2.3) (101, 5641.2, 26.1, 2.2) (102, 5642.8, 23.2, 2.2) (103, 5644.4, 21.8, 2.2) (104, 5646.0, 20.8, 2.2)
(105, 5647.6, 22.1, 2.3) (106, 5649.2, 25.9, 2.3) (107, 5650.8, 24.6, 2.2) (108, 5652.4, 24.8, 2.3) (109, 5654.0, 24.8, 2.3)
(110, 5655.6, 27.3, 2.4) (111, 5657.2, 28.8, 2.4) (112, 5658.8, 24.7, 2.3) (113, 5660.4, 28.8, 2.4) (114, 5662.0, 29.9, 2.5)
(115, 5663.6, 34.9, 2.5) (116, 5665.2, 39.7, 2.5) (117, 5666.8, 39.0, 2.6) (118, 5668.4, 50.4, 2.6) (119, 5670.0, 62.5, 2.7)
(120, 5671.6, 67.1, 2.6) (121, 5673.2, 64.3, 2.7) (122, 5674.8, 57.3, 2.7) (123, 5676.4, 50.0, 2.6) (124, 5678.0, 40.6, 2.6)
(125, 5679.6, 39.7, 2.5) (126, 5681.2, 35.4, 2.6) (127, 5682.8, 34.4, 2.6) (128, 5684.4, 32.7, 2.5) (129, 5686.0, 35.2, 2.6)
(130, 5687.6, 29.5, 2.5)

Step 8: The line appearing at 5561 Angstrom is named Hbeta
